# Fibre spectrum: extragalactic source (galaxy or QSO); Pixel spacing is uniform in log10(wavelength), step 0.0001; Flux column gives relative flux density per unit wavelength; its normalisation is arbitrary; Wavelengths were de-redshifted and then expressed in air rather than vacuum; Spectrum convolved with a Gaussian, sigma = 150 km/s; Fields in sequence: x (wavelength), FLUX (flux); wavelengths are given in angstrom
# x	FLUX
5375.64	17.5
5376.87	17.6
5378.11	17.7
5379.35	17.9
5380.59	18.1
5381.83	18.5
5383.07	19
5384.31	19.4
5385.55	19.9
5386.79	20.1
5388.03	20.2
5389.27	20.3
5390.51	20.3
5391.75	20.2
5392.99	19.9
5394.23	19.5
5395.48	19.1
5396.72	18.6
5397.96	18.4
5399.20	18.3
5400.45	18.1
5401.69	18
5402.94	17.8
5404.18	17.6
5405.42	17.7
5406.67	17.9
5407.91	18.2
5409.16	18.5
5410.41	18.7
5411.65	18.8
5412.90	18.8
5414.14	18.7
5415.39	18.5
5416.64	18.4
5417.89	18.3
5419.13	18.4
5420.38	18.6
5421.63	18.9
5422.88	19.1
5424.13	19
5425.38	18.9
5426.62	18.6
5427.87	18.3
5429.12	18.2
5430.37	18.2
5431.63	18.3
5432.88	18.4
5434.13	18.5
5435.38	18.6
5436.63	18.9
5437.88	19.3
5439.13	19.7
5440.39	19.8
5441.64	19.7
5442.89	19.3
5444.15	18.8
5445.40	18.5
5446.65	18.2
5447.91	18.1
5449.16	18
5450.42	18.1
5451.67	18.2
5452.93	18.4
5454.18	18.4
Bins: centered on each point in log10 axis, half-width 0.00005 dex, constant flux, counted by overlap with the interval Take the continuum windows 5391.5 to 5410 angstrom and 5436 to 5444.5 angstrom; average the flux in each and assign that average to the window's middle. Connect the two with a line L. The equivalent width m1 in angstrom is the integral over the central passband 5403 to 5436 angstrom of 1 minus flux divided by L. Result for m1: 0.78 angstrom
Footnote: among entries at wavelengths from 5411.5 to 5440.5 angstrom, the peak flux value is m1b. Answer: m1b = 19.8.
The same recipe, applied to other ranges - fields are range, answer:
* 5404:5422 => 18.9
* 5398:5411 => 18.7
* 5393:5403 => 19.5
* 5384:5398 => 20.3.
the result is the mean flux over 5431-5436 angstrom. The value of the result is 18.4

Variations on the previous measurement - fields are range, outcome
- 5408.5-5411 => 18.5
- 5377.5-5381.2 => 17.9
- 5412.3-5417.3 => 18.6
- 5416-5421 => 18.4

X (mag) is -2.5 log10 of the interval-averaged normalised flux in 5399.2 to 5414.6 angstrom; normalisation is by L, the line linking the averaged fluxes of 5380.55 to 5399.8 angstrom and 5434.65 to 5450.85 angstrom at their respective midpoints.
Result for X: 0.06 mag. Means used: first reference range 19.4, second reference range 18.9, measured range 18.2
